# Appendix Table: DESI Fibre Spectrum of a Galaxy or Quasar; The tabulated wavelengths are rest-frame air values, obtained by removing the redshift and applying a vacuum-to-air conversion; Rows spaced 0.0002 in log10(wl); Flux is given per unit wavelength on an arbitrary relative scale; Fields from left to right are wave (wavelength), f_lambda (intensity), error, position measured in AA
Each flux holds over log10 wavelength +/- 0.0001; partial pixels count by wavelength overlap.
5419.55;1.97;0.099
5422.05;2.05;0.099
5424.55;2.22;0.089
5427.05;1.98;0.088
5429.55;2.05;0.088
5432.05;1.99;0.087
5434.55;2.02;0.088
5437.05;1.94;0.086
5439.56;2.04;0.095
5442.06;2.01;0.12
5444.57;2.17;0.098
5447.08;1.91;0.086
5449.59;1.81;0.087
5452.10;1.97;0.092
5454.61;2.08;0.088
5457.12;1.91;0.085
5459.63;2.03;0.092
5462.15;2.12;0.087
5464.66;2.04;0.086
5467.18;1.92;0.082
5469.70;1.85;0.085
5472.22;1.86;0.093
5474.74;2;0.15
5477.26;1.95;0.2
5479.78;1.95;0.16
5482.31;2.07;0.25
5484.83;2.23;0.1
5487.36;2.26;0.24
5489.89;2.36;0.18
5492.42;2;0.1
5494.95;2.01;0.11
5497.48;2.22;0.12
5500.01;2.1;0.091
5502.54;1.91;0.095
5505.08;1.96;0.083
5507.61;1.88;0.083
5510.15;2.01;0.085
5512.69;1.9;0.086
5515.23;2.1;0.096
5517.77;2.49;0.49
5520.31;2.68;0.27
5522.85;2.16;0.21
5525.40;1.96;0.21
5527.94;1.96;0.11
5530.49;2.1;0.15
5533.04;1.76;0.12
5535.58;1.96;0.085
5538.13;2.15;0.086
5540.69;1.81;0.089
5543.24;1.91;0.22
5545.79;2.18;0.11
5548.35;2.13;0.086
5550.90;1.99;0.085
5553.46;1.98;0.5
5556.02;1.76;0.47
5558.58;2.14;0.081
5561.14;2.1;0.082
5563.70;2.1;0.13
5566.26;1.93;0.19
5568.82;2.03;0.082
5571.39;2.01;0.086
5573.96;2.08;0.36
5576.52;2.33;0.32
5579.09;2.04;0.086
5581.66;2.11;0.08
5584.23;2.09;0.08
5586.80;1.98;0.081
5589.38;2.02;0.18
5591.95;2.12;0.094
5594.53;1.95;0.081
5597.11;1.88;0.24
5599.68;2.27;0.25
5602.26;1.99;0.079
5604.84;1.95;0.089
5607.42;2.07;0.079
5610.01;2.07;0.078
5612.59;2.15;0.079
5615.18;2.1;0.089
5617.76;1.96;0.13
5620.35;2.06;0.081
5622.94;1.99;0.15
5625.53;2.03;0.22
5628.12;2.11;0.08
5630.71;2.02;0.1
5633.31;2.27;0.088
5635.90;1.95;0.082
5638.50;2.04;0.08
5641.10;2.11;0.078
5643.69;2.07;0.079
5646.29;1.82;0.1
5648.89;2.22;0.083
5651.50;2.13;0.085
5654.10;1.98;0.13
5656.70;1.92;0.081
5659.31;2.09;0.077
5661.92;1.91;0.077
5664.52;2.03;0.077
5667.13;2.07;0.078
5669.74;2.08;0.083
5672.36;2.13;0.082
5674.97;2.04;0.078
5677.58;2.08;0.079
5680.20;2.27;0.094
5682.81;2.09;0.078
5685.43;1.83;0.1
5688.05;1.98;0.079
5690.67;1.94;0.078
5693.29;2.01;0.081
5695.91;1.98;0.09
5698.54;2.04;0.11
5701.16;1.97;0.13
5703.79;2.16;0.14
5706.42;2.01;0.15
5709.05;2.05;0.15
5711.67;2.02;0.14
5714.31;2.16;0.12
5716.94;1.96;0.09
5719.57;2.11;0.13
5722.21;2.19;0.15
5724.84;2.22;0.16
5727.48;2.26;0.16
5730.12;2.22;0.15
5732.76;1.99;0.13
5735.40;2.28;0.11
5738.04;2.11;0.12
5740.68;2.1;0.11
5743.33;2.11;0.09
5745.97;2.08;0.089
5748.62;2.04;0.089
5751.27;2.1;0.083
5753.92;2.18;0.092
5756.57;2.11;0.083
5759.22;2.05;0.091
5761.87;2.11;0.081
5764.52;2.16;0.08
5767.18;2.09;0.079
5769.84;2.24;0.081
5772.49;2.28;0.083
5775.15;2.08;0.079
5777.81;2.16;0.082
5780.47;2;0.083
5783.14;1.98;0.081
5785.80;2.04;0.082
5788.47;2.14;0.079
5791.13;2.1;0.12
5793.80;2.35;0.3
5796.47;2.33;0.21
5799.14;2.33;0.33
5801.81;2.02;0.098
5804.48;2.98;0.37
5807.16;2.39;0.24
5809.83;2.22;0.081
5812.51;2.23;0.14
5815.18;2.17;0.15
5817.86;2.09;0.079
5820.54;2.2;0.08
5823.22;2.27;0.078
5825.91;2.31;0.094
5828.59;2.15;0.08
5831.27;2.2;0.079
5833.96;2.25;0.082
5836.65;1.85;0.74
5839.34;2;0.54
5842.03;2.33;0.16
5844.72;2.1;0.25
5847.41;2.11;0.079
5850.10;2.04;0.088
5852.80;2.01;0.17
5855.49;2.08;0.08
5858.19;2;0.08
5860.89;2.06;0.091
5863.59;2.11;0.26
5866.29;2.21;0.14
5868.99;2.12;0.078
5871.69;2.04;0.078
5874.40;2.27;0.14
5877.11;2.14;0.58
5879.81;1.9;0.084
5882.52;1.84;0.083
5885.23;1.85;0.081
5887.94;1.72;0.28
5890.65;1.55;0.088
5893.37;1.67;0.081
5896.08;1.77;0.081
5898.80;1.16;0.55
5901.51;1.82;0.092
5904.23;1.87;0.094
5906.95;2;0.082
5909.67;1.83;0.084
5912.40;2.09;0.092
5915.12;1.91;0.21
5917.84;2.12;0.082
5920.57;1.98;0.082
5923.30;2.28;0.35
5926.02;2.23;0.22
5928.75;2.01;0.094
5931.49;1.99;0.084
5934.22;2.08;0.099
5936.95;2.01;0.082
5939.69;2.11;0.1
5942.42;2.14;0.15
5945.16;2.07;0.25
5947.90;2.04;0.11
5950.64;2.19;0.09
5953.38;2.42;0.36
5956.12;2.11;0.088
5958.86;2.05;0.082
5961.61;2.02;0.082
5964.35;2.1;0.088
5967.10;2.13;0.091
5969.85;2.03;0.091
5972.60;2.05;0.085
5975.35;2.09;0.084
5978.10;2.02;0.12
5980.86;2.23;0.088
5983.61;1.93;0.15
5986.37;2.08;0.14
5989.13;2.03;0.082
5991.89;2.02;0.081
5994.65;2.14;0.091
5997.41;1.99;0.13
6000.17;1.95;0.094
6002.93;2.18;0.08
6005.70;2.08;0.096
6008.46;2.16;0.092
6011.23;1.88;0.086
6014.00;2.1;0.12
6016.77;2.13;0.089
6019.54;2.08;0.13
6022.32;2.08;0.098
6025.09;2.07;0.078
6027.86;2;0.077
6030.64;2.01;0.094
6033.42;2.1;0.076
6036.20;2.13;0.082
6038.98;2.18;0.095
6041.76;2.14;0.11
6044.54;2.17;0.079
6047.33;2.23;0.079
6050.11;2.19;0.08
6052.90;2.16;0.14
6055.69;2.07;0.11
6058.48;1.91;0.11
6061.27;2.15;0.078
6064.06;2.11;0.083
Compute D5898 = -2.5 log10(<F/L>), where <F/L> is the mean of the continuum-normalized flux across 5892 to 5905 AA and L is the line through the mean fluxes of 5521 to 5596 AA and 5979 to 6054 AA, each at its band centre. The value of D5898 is 0.25 mag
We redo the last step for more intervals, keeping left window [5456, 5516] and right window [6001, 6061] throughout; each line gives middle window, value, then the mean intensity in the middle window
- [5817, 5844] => -0.05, 2.16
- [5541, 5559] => 0.02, 2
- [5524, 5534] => 0.04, 1.95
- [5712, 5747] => -0.04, 2.13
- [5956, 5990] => 0.01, 2.07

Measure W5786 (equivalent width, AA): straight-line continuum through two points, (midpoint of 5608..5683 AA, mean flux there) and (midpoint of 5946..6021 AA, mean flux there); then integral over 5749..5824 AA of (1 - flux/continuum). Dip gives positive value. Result -4.36 AA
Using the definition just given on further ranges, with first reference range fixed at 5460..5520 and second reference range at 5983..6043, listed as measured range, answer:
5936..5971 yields -0.7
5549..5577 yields 0.4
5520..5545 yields 0.5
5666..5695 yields 0.2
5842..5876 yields -0.7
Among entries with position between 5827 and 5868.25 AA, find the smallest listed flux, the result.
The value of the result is 1.85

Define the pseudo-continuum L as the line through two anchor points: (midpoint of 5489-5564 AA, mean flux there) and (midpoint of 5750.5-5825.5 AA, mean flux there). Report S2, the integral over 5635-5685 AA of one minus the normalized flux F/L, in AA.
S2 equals 1.8 AA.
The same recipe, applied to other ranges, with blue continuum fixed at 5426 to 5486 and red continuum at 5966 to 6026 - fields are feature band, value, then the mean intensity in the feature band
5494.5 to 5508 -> -0.14 AA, 2.02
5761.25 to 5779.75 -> -1.09 AA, 2.16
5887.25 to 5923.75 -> 3.94 AA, 1.83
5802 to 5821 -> -2.53 AA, 2.31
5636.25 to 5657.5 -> -0.15 AA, 2.04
